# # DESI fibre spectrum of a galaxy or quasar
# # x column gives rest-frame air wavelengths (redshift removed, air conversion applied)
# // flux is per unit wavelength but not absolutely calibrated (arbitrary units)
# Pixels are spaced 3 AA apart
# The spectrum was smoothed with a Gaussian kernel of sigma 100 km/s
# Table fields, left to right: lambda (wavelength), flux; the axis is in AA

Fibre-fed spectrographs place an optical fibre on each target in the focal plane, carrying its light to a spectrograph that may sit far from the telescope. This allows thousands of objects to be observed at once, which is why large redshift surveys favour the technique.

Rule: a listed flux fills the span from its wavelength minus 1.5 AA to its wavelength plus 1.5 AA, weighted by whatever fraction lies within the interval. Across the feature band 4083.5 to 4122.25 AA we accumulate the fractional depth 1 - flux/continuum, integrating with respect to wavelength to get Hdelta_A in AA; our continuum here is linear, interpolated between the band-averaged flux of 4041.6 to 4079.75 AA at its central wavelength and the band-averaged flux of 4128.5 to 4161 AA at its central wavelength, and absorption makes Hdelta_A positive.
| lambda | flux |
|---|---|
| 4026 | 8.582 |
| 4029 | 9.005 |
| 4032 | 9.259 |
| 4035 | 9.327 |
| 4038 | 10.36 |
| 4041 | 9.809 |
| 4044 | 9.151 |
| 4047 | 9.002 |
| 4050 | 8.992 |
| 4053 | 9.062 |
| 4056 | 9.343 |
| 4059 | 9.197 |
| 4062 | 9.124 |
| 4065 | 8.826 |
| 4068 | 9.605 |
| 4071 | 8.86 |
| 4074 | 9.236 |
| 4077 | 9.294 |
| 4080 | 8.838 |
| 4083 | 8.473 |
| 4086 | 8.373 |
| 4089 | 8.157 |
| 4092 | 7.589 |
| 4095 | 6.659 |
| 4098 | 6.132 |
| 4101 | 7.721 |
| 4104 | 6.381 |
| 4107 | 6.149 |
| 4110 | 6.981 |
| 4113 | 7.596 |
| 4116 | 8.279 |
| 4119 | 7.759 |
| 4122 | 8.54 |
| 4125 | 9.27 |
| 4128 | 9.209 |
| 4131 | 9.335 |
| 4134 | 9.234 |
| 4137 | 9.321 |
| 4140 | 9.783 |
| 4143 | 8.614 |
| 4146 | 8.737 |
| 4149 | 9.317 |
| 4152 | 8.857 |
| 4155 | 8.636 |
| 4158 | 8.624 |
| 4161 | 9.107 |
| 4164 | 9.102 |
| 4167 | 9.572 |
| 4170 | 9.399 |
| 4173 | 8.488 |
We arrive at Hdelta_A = 7.2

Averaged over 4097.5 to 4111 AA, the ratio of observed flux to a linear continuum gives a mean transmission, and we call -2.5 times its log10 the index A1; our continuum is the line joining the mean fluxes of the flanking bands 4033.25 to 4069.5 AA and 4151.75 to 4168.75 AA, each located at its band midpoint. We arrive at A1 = 0.34 mag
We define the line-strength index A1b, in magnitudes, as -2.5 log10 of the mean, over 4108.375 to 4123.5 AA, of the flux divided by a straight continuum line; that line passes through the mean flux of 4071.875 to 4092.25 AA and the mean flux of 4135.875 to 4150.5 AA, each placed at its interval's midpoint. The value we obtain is 0.144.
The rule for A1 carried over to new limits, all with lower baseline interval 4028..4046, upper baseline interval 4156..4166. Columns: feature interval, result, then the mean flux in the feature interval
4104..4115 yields 0.31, 6.9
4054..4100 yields 0.10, 8.51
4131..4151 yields -0.02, 9.17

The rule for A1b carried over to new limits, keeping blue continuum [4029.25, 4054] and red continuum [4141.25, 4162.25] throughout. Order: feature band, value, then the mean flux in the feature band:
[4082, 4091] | 0.11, 8.29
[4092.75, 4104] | 0.31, 6.83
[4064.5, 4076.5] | 0.01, 9.17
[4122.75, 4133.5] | -0.03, 9.22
